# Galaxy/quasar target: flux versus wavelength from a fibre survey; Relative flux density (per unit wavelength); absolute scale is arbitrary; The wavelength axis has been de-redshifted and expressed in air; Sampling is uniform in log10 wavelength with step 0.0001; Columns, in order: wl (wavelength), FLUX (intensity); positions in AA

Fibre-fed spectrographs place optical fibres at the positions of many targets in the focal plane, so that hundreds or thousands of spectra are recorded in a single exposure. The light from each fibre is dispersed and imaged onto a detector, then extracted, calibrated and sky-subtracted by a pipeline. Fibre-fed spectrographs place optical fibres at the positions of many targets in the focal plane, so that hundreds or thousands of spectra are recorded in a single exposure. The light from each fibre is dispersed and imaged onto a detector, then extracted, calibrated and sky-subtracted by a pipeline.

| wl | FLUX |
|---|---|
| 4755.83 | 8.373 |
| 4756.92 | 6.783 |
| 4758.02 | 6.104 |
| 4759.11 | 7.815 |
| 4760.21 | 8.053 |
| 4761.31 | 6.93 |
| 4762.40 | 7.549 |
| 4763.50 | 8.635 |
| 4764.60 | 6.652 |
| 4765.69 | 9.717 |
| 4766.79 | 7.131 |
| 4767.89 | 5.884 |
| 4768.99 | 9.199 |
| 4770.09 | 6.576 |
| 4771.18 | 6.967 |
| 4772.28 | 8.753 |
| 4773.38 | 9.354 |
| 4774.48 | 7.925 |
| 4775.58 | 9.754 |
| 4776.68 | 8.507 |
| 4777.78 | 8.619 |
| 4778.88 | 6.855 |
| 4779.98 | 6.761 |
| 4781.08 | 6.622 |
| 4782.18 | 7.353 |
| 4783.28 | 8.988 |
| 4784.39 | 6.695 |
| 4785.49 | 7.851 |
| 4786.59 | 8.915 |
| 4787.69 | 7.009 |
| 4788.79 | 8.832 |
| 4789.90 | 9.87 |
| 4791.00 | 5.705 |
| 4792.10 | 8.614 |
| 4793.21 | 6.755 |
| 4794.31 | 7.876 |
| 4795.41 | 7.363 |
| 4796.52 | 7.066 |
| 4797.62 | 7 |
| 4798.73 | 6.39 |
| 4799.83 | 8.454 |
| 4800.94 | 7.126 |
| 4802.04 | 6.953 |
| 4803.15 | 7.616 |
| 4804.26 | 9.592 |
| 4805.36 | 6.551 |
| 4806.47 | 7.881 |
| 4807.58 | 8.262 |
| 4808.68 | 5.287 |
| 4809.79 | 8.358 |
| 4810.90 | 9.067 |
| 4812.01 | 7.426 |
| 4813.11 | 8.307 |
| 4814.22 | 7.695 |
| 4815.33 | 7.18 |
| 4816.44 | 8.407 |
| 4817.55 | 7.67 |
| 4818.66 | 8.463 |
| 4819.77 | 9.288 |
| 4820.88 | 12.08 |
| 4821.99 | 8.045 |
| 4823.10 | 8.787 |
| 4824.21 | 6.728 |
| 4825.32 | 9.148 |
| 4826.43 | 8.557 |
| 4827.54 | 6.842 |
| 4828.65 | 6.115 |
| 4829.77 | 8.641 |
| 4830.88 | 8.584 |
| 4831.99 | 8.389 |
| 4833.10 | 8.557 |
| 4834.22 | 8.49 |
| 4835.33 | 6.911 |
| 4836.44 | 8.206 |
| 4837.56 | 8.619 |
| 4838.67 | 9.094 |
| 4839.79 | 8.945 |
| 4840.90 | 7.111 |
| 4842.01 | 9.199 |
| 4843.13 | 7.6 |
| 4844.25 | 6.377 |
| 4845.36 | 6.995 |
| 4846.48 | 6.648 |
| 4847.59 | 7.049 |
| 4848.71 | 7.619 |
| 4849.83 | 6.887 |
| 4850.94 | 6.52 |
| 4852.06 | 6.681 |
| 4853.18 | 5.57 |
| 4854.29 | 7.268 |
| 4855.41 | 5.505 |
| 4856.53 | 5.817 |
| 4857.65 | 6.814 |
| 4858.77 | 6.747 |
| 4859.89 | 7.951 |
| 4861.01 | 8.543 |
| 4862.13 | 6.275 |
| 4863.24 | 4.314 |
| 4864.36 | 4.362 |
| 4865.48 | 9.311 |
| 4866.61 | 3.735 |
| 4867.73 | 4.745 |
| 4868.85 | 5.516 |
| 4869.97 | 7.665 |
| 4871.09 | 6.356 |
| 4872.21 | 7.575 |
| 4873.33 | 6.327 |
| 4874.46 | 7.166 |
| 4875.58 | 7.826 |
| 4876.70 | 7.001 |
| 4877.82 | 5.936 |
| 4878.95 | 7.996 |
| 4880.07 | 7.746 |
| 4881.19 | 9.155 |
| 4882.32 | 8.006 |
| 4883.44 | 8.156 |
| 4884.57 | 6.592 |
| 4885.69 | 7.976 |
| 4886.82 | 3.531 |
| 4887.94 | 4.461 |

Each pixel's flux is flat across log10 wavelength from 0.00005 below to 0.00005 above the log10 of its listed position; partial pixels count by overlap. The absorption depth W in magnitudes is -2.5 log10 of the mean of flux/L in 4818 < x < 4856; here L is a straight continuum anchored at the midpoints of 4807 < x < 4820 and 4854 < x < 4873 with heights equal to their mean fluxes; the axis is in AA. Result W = -0.09 mag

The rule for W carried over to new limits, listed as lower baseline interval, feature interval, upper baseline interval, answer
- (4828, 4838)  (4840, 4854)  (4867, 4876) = 0.065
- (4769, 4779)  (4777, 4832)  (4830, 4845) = 0.049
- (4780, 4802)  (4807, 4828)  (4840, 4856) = -0.127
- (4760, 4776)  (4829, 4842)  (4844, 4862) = -0.183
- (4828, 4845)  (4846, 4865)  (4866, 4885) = 0.152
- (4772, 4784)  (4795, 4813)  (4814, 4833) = 0.091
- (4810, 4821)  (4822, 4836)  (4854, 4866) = -0.017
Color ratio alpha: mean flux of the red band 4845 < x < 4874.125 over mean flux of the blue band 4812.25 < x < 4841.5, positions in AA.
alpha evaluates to 0.79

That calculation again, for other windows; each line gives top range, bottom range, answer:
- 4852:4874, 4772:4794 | 0.80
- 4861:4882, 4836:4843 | 0.79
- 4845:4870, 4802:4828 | 0.79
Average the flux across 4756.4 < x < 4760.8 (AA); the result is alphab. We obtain 7.18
